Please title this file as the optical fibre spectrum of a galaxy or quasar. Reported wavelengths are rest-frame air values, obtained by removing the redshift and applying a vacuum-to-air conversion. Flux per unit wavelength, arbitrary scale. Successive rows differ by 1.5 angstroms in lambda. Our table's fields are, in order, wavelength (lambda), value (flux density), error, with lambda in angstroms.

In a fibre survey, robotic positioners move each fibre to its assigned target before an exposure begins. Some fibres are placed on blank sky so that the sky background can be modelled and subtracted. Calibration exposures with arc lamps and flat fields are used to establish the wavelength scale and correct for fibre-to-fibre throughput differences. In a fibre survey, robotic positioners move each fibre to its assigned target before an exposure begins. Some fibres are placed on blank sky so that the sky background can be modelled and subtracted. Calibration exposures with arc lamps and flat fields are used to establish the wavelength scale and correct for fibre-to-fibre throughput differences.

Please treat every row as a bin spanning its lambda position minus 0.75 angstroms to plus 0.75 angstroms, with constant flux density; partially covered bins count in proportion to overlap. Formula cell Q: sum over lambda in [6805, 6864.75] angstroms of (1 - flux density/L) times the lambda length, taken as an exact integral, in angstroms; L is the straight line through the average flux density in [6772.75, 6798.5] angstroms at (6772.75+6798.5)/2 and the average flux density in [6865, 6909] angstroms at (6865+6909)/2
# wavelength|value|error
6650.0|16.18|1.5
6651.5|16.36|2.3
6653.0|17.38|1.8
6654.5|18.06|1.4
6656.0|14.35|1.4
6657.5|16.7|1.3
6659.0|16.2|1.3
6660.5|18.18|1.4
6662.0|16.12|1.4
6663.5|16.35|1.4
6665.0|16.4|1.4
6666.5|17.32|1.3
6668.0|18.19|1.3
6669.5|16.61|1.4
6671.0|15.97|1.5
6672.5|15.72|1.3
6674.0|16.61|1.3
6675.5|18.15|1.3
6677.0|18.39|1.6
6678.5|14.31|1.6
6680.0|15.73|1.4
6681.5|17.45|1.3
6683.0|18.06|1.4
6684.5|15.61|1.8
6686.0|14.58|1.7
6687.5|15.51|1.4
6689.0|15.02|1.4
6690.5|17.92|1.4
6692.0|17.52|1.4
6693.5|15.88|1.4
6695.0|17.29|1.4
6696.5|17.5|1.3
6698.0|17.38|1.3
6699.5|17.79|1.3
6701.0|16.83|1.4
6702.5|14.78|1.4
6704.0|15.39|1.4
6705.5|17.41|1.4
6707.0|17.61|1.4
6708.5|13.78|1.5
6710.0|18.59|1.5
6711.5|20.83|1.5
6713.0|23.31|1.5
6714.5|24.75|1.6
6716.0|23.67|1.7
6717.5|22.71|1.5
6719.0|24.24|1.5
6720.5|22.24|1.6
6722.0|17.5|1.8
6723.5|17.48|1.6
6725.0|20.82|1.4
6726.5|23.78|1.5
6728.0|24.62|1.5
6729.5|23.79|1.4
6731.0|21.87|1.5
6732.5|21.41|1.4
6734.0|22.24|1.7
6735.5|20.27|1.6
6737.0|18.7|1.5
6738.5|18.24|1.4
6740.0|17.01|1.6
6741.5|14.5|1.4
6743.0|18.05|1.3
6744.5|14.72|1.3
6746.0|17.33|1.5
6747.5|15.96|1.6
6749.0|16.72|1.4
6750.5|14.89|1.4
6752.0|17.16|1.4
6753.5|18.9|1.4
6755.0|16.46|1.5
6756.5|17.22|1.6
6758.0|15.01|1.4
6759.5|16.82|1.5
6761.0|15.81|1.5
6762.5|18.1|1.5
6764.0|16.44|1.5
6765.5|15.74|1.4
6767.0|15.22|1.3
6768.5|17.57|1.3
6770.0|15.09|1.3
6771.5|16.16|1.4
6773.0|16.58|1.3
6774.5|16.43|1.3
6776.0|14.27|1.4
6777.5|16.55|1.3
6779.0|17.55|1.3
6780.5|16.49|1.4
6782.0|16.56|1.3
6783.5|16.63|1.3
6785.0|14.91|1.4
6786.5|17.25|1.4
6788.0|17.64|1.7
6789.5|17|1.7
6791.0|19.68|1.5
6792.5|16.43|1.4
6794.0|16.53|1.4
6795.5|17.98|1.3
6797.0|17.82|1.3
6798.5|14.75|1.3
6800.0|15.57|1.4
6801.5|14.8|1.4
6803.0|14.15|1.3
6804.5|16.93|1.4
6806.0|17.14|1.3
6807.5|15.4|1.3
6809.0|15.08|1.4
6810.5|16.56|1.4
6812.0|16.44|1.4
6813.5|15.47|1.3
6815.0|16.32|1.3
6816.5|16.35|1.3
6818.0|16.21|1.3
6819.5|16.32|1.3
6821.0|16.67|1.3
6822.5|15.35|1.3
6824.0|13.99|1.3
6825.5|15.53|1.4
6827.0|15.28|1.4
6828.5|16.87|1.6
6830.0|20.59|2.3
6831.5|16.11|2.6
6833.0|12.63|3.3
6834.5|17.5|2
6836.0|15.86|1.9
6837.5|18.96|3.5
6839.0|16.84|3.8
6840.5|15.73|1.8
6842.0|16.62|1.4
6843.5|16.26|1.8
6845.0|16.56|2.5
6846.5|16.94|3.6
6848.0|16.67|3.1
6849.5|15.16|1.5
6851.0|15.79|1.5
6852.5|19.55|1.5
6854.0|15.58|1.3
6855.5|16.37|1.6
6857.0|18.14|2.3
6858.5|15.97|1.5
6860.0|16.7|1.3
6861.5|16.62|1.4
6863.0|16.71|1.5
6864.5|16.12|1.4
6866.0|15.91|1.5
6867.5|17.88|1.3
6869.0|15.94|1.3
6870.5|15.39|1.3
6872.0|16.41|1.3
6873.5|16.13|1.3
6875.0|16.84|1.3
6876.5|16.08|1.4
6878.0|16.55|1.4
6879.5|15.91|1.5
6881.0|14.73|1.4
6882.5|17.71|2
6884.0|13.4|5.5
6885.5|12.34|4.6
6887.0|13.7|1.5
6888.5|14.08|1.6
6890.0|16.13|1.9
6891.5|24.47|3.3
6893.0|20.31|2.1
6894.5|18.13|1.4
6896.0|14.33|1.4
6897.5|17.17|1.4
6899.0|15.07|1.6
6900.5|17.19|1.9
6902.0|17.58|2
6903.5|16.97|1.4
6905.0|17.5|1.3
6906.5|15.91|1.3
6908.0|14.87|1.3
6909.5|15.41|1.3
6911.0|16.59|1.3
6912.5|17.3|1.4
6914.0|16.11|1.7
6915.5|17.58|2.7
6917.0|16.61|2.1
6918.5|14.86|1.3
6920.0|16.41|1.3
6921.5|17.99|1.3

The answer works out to 0.72 angstroms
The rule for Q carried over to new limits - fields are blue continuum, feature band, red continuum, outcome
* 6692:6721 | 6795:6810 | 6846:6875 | 1.3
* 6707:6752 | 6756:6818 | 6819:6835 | 4.2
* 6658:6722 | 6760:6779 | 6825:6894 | 1.0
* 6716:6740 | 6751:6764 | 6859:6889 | 2.1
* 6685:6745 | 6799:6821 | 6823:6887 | 1.5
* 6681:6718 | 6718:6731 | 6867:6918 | -3.1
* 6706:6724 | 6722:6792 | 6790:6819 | 3.6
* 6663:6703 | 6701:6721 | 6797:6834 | -4.0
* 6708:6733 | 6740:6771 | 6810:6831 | 5.2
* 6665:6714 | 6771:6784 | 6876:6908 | 0.3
